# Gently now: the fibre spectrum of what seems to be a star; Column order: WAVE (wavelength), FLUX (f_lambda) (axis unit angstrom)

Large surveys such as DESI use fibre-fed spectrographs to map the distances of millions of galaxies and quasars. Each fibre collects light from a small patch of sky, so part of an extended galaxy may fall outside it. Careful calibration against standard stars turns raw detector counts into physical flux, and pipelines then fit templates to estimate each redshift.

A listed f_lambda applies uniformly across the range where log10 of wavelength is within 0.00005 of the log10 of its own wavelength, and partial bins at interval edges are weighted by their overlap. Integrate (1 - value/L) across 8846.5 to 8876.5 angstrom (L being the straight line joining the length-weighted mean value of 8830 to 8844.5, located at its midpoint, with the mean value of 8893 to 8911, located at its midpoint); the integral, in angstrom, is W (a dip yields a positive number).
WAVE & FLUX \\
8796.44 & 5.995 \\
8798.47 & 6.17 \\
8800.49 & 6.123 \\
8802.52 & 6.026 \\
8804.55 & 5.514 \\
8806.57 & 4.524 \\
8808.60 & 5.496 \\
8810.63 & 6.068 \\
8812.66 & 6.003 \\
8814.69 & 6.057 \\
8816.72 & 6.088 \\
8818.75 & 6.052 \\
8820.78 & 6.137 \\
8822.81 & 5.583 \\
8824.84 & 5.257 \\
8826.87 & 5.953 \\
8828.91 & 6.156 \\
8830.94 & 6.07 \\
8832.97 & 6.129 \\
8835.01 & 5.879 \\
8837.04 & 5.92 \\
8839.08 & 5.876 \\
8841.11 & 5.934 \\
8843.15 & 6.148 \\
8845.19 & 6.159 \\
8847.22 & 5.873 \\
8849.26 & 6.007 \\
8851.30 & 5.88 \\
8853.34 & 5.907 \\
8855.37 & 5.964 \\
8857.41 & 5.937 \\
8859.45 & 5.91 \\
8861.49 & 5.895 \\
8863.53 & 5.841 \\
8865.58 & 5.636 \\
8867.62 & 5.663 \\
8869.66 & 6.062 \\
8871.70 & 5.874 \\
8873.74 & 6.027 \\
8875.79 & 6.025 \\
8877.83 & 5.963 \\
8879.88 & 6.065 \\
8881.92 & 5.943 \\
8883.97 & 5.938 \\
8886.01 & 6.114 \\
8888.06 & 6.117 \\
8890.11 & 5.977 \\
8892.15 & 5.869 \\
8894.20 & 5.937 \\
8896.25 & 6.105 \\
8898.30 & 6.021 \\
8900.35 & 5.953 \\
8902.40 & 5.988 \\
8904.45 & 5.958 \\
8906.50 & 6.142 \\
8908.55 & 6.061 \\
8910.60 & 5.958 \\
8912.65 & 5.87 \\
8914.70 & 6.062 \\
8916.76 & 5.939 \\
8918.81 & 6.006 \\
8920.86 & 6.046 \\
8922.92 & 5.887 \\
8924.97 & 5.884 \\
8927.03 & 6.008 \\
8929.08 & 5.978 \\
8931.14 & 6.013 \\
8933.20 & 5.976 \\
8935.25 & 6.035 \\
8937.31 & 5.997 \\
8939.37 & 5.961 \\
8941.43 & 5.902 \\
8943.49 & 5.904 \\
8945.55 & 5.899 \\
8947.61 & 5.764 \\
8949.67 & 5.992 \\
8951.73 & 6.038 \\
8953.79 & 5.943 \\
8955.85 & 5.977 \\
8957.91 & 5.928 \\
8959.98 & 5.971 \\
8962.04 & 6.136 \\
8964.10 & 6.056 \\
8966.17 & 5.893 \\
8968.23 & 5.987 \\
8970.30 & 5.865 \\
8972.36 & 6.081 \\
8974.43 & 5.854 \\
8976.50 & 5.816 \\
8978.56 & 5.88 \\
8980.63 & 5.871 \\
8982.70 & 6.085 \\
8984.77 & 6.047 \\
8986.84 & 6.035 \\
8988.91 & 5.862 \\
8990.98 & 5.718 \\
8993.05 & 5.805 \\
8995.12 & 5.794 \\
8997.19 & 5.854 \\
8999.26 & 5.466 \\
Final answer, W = 0.5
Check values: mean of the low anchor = 6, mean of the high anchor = 6.01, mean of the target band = 5.9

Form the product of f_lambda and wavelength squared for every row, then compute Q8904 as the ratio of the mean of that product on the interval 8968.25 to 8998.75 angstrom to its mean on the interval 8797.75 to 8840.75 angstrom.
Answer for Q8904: 1.04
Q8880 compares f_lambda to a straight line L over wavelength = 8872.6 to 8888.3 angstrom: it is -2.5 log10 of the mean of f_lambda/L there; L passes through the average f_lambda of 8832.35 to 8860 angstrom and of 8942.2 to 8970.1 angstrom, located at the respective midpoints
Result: -0.010 mag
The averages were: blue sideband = 5.96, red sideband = 5.96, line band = 6.02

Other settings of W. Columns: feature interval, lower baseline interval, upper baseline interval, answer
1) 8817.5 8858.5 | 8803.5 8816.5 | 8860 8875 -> -1.4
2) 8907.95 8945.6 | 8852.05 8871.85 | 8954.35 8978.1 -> -0.3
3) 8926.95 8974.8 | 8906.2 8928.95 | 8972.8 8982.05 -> -0.3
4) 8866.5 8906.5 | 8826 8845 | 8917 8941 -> 0.1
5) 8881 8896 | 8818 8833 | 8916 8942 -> -0.1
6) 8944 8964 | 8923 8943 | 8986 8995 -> -0.1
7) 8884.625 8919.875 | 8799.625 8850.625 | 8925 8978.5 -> -0.5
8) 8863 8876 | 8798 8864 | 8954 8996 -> 0.1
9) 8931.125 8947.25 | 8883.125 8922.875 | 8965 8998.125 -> 0.0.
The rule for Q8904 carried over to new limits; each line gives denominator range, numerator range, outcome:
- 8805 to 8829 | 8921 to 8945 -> 1.06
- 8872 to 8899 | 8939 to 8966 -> 1.01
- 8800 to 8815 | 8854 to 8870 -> 1.04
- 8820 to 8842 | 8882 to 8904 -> 1.03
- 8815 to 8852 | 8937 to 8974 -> 1.03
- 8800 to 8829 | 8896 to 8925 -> 1.06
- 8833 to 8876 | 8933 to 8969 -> 1.03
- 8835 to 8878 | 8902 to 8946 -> 1.02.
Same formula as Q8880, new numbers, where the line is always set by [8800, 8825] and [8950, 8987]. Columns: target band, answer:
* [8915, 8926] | -0.01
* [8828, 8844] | -0.04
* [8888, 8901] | -0.02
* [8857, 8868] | 0.00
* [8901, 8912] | -0.02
